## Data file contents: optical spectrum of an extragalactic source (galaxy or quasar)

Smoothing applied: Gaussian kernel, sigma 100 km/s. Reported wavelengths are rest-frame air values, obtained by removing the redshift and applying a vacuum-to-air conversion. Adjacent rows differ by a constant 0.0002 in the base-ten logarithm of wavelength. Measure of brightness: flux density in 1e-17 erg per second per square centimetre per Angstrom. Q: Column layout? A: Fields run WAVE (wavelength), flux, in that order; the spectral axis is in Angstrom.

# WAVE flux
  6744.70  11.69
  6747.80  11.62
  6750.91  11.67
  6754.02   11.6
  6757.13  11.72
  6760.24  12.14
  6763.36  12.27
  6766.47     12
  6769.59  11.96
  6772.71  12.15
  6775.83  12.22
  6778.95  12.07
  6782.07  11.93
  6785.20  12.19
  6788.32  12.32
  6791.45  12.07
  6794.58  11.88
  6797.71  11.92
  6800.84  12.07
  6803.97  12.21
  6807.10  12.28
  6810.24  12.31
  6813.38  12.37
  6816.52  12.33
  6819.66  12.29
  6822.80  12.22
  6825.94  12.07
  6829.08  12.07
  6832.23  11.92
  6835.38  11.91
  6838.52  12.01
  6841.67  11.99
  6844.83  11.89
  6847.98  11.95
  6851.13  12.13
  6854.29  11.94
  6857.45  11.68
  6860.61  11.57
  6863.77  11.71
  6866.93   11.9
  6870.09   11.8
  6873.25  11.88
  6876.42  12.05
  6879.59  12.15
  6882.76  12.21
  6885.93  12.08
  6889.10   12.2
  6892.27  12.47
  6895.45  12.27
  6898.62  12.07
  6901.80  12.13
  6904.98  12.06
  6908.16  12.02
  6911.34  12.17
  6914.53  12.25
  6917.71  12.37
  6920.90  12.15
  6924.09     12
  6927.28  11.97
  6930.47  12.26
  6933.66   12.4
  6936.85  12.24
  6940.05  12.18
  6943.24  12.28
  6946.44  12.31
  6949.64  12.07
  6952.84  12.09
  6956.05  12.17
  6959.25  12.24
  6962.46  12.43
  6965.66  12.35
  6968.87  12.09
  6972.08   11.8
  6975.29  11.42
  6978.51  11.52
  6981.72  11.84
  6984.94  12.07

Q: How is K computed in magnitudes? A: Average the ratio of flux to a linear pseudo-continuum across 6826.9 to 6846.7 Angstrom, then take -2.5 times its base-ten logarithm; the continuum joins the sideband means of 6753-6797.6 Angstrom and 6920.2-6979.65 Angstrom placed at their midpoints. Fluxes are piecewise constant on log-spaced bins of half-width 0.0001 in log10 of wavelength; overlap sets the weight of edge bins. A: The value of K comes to 0.01 mag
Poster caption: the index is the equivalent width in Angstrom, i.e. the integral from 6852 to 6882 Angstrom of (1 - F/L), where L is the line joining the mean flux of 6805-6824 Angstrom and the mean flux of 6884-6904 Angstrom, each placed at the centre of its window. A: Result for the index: 0.89 Angstrom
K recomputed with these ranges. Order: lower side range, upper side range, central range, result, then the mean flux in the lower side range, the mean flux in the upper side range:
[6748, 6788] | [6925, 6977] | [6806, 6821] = -0.03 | 12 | 12.1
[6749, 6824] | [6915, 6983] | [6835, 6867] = 0.02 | 12.1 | 12.1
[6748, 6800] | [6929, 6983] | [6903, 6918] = -0.01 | 12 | 12.1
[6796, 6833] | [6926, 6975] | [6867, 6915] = 0.01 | 12.2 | 12.2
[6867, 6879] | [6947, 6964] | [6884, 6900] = -0.02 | 11.9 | 12.2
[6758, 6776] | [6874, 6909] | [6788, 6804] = 0.01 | 12.1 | 12.2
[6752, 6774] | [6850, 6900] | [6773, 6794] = -0.01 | 12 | 12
